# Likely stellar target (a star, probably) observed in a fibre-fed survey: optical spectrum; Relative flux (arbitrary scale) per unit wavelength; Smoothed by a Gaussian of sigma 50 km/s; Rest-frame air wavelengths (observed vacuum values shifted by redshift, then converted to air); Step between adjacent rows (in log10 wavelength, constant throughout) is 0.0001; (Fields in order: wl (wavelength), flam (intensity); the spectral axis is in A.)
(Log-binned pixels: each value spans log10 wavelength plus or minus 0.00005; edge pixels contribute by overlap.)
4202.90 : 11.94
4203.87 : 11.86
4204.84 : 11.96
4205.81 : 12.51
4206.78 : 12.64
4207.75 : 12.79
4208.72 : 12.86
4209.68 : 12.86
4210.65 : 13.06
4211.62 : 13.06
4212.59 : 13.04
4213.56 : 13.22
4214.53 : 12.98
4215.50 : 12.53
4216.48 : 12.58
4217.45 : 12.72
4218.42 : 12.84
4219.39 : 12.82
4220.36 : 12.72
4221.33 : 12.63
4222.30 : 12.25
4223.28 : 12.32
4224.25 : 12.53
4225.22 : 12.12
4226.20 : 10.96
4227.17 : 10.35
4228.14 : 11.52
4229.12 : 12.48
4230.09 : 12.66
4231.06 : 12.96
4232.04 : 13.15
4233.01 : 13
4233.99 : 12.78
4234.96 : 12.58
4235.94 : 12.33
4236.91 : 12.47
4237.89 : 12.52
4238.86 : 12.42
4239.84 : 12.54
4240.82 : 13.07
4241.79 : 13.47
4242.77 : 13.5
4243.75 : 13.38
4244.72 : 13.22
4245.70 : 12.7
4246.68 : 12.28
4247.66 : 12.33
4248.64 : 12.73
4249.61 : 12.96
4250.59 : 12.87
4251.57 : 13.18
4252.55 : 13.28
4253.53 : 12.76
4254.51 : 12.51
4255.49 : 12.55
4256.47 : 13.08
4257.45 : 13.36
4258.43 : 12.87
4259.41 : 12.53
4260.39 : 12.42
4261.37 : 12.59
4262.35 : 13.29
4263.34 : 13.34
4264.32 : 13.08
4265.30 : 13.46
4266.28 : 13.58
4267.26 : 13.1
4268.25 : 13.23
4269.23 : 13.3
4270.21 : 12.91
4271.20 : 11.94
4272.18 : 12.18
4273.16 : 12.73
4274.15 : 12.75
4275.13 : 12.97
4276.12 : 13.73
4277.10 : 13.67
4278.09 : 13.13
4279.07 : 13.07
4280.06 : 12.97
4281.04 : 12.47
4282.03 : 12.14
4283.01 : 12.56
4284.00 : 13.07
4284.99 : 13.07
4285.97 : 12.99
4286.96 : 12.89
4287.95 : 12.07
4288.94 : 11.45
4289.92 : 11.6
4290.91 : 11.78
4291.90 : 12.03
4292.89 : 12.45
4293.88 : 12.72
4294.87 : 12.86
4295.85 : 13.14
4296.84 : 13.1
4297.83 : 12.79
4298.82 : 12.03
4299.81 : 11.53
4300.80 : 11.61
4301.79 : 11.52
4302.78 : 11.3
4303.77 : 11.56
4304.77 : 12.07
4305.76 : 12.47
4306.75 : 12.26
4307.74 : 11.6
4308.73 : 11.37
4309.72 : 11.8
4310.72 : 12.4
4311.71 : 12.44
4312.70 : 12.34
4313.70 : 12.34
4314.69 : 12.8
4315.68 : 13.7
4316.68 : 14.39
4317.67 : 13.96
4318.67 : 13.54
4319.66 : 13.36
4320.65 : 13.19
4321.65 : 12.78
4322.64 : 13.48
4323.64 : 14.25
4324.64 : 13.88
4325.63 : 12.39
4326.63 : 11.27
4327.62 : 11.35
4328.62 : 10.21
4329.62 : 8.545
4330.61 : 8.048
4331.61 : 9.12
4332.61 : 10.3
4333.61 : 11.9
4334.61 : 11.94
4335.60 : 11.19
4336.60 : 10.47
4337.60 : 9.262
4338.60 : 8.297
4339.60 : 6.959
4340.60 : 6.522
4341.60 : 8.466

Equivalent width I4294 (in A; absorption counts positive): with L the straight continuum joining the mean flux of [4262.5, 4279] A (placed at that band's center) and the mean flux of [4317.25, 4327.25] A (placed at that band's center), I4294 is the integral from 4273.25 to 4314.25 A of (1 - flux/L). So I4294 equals 2.3 A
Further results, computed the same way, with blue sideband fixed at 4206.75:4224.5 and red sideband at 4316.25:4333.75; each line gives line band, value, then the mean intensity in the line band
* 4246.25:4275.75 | -1.0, 12.9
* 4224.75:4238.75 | 0.4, 12.3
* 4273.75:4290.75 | -0.6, 12.7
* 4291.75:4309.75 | 0.1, 12.1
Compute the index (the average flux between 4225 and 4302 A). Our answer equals 12.7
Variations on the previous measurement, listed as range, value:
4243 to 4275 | 12.9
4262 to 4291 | 12.8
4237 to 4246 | 13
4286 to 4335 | 12.1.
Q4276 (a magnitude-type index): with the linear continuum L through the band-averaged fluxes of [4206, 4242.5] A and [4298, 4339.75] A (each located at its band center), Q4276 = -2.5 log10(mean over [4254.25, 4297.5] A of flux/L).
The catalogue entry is -0.06 mag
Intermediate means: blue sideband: 12.6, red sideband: 11.7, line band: 12.8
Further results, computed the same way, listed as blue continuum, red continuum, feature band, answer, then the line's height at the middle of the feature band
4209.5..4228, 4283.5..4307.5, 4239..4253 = -0.05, 12.4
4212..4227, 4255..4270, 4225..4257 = 0.01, 12.8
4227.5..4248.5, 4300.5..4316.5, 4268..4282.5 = -0.04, 12.4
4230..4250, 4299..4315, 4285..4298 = -0.03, 12.2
